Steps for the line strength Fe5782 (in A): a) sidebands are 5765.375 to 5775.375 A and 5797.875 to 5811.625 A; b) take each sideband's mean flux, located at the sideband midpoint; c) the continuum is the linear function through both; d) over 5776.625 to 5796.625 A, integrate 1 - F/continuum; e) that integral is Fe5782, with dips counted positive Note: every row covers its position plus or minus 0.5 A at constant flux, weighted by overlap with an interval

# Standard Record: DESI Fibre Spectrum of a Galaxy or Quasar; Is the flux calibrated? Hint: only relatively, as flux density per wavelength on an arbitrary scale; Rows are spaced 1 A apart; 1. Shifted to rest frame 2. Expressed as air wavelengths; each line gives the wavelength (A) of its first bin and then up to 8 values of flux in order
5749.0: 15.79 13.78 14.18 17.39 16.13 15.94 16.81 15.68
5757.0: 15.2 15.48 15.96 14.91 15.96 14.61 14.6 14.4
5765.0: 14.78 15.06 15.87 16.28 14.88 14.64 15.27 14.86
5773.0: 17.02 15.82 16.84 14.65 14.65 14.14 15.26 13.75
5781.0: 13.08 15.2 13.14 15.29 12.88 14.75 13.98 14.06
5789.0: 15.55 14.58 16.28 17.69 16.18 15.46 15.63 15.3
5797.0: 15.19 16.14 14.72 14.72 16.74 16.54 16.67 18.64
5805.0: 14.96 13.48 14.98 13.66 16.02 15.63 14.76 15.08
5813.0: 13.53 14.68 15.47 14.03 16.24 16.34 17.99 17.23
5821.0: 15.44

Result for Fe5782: 0.94 A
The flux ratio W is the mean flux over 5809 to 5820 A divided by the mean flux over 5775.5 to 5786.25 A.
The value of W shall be 1.09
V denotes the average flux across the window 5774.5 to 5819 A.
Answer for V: 15.2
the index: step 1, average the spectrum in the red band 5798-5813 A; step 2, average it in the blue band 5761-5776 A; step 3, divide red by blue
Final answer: 1.01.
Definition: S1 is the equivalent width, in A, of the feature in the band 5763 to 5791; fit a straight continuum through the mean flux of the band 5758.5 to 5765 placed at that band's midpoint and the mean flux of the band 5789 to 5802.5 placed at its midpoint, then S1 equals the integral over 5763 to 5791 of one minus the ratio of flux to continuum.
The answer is 0.9 A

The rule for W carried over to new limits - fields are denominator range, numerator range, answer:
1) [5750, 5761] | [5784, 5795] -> 0.97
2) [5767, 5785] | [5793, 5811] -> 1.04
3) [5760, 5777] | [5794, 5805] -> 1.04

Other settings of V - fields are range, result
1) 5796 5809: 15.5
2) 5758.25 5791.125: 14.9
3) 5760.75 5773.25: 15.2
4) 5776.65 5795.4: 14.8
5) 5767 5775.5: 15.7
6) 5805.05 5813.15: 14.7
